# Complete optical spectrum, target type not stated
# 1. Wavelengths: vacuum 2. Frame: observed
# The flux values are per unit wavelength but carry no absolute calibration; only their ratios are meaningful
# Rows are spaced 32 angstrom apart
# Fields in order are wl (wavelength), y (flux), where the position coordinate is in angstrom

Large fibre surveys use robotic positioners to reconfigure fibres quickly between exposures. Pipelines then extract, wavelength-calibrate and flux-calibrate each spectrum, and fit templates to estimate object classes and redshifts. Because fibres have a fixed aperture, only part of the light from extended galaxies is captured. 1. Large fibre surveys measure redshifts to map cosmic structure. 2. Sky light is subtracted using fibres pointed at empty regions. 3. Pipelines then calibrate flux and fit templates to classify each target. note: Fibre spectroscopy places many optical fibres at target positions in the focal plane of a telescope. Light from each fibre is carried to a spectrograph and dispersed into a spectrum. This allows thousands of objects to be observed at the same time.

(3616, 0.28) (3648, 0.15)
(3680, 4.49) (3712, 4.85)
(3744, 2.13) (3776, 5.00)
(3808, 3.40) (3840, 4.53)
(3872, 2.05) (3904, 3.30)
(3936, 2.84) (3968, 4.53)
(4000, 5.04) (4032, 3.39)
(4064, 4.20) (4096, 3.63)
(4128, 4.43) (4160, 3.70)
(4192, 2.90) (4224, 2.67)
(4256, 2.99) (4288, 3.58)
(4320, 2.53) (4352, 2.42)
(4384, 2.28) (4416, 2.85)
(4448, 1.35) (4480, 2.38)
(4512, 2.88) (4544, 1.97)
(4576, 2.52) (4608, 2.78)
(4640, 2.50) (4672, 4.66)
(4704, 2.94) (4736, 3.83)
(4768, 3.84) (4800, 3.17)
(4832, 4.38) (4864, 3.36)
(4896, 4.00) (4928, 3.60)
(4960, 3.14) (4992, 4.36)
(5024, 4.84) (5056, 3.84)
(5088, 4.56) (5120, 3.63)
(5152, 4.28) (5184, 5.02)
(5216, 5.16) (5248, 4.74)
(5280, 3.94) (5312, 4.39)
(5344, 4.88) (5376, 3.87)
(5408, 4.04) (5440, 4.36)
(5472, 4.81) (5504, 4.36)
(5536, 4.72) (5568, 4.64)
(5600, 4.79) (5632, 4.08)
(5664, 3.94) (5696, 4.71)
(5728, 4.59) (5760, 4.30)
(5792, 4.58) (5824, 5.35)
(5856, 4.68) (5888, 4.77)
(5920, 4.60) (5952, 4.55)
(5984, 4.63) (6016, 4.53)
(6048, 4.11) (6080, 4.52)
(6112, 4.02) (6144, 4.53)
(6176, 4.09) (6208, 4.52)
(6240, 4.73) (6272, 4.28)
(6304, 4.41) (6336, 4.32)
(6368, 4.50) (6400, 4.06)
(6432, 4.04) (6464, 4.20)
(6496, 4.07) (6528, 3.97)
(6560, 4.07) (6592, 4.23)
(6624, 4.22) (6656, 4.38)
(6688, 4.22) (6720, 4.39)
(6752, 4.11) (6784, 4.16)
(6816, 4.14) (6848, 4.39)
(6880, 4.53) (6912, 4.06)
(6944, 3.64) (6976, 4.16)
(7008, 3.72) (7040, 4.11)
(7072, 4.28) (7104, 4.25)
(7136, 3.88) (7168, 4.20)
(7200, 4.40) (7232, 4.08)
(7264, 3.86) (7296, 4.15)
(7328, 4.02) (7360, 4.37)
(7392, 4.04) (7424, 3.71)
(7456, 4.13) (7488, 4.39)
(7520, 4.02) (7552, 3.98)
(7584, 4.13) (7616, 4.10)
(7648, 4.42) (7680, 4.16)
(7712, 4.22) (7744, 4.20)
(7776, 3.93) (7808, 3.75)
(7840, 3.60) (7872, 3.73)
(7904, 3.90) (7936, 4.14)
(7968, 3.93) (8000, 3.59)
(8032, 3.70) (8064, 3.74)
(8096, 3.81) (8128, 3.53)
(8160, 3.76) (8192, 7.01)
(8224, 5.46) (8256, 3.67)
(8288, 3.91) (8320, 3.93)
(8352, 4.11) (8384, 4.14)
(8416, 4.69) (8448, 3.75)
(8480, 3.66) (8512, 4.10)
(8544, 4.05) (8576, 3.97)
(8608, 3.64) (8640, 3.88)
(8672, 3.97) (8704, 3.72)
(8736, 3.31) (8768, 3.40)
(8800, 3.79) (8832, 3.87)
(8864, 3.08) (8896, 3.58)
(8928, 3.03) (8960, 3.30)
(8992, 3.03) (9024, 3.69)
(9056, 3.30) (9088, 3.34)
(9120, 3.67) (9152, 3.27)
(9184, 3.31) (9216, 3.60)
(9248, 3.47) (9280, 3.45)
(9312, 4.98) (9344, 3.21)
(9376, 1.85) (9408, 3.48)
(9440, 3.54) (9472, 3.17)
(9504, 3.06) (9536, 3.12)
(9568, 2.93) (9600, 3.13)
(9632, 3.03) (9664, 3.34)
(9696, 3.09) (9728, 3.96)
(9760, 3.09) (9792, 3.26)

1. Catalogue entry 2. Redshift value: 0.250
